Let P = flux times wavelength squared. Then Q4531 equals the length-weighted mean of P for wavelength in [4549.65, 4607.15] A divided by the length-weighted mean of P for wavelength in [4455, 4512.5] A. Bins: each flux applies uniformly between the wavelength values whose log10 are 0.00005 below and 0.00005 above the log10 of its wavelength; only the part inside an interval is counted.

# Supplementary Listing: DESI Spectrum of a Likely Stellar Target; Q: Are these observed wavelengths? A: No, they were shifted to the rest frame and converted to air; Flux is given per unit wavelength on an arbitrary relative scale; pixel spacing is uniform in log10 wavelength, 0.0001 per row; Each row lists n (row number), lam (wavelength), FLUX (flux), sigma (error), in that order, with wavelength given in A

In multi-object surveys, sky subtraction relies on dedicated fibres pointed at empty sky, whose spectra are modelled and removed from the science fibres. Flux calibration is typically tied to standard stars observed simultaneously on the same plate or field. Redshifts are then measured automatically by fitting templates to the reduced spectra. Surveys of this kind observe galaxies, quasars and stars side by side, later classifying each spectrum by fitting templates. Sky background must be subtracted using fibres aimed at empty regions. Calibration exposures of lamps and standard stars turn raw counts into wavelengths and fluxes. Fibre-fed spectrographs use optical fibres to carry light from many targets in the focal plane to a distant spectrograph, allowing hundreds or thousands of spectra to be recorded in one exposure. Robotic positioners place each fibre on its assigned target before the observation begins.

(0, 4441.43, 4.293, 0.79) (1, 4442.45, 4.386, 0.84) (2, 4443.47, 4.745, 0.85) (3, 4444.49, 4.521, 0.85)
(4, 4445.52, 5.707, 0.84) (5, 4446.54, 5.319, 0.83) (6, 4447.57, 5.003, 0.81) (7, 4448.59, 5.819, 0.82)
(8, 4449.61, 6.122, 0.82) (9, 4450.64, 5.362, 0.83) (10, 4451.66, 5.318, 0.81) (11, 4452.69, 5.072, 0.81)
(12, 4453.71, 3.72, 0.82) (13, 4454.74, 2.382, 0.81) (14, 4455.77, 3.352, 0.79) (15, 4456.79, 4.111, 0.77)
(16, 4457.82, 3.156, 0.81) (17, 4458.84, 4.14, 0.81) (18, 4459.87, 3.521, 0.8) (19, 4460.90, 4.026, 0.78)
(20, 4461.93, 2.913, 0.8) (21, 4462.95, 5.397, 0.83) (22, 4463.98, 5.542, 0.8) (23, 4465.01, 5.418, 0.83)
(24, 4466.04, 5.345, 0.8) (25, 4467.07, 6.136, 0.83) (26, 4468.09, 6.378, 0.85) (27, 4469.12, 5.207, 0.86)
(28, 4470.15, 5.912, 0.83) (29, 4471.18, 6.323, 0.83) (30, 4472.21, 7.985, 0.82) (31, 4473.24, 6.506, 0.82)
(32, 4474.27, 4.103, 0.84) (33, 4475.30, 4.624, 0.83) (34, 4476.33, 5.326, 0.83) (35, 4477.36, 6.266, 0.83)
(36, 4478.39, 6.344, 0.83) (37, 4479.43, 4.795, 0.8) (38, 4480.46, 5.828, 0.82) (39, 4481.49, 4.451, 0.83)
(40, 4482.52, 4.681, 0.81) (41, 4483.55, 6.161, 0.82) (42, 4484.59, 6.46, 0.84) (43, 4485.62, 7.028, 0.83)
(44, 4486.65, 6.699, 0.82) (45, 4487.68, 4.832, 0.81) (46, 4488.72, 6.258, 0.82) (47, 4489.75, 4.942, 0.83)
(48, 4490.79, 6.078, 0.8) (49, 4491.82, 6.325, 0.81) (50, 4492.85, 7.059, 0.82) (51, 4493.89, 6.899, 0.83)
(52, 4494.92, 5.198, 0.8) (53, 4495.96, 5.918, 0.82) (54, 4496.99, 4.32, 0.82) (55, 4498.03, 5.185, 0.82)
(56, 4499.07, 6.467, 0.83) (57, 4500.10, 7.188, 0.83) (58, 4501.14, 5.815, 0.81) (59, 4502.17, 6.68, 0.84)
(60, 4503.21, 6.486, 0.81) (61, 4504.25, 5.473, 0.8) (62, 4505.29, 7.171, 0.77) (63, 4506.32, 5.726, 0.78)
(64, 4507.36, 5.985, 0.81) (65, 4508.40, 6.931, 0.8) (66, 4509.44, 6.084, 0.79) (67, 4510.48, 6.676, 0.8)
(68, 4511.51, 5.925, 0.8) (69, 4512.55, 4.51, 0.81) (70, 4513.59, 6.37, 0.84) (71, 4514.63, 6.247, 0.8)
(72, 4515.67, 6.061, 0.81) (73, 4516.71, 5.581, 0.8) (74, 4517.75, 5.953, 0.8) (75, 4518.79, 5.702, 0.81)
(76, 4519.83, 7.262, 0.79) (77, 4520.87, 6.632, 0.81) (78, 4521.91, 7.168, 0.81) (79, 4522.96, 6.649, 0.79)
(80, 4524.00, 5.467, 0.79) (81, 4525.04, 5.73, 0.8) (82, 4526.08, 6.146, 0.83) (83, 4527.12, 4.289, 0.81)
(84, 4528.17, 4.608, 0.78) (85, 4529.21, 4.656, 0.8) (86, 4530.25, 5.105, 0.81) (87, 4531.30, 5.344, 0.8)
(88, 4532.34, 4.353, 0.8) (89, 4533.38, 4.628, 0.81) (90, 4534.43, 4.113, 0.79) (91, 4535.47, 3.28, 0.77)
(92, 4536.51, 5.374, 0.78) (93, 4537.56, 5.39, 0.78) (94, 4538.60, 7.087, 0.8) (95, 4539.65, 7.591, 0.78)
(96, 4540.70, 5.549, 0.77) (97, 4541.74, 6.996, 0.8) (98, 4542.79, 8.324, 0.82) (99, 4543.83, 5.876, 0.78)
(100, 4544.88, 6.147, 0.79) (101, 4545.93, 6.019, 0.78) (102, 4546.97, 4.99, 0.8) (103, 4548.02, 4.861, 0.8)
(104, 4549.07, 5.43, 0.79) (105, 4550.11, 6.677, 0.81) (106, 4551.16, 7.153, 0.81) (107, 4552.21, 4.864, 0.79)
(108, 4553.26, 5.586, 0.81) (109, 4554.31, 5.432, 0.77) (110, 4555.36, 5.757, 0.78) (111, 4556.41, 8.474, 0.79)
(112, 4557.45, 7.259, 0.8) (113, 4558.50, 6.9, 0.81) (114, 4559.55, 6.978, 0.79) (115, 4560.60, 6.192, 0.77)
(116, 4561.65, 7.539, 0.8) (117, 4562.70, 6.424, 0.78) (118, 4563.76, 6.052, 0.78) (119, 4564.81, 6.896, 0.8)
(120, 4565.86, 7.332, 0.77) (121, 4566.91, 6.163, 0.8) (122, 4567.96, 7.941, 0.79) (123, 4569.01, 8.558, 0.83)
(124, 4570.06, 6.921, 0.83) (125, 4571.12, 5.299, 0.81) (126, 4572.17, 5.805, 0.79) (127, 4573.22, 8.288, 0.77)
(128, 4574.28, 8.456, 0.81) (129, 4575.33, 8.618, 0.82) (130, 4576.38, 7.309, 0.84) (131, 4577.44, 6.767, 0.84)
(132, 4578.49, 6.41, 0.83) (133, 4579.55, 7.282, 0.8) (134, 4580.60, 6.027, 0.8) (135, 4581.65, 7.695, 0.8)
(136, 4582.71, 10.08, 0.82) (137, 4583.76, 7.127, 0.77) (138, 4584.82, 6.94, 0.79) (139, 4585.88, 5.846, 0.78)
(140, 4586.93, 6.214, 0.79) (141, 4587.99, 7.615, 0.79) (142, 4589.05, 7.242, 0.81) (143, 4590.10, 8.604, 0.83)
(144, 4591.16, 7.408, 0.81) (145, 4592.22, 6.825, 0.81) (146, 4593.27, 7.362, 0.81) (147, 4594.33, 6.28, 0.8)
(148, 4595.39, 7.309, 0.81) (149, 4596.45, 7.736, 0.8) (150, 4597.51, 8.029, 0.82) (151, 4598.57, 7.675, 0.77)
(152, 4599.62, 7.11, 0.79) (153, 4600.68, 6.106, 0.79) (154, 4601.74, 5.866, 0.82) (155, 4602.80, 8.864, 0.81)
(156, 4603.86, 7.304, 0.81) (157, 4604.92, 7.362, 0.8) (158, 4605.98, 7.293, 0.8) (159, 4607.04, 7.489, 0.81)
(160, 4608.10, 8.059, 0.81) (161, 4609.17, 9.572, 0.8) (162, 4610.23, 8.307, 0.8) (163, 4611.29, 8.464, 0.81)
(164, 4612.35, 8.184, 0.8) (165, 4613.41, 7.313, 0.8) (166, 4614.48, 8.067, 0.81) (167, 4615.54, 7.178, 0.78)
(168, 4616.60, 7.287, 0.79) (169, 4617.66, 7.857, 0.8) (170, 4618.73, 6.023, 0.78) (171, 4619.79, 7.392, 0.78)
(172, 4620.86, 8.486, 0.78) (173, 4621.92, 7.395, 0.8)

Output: 1.31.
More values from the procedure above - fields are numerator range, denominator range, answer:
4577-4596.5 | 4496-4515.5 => 1.23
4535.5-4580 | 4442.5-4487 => 1.33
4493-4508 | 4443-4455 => 1.25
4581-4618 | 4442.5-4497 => 1.50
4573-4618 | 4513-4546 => 1.33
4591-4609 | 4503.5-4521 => 1.24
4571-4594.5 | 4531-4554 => 1.29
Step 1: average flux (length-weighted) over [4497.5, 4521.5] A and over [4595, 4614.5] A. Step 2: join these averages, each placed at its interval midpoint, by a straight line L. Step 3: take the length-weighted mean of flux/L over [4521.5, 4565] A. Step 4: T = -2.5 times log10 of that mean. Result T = 0.14 mag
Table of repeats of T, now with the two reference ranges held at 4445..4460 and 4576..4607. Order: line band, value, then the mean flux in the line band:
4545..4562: 0.05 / 6.24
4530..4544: 0.10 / 5.65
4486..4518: -0.10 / 6.04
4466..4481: -0.17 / 5.82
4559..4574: -0.02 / 6.91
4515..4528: -0.02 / 6.01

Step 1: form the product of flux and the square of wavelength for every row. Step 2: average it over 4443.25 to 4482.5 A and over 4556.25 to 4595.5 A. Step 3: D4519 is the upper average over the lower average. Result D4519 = 1.5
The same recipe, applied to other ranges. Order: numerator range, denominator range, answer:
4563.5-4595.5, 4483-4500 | 1.24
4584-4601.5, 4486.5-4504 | 1.24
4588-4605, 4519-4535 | 1.38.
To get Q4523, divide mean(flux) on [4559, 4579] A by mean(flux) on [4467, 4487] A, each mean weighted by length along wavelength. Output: 1.2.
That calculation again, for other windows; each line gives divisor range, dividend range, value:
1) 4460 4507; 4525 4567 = 1.03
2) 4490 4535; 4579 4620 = 1.27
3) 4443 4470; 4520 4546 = 1.20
